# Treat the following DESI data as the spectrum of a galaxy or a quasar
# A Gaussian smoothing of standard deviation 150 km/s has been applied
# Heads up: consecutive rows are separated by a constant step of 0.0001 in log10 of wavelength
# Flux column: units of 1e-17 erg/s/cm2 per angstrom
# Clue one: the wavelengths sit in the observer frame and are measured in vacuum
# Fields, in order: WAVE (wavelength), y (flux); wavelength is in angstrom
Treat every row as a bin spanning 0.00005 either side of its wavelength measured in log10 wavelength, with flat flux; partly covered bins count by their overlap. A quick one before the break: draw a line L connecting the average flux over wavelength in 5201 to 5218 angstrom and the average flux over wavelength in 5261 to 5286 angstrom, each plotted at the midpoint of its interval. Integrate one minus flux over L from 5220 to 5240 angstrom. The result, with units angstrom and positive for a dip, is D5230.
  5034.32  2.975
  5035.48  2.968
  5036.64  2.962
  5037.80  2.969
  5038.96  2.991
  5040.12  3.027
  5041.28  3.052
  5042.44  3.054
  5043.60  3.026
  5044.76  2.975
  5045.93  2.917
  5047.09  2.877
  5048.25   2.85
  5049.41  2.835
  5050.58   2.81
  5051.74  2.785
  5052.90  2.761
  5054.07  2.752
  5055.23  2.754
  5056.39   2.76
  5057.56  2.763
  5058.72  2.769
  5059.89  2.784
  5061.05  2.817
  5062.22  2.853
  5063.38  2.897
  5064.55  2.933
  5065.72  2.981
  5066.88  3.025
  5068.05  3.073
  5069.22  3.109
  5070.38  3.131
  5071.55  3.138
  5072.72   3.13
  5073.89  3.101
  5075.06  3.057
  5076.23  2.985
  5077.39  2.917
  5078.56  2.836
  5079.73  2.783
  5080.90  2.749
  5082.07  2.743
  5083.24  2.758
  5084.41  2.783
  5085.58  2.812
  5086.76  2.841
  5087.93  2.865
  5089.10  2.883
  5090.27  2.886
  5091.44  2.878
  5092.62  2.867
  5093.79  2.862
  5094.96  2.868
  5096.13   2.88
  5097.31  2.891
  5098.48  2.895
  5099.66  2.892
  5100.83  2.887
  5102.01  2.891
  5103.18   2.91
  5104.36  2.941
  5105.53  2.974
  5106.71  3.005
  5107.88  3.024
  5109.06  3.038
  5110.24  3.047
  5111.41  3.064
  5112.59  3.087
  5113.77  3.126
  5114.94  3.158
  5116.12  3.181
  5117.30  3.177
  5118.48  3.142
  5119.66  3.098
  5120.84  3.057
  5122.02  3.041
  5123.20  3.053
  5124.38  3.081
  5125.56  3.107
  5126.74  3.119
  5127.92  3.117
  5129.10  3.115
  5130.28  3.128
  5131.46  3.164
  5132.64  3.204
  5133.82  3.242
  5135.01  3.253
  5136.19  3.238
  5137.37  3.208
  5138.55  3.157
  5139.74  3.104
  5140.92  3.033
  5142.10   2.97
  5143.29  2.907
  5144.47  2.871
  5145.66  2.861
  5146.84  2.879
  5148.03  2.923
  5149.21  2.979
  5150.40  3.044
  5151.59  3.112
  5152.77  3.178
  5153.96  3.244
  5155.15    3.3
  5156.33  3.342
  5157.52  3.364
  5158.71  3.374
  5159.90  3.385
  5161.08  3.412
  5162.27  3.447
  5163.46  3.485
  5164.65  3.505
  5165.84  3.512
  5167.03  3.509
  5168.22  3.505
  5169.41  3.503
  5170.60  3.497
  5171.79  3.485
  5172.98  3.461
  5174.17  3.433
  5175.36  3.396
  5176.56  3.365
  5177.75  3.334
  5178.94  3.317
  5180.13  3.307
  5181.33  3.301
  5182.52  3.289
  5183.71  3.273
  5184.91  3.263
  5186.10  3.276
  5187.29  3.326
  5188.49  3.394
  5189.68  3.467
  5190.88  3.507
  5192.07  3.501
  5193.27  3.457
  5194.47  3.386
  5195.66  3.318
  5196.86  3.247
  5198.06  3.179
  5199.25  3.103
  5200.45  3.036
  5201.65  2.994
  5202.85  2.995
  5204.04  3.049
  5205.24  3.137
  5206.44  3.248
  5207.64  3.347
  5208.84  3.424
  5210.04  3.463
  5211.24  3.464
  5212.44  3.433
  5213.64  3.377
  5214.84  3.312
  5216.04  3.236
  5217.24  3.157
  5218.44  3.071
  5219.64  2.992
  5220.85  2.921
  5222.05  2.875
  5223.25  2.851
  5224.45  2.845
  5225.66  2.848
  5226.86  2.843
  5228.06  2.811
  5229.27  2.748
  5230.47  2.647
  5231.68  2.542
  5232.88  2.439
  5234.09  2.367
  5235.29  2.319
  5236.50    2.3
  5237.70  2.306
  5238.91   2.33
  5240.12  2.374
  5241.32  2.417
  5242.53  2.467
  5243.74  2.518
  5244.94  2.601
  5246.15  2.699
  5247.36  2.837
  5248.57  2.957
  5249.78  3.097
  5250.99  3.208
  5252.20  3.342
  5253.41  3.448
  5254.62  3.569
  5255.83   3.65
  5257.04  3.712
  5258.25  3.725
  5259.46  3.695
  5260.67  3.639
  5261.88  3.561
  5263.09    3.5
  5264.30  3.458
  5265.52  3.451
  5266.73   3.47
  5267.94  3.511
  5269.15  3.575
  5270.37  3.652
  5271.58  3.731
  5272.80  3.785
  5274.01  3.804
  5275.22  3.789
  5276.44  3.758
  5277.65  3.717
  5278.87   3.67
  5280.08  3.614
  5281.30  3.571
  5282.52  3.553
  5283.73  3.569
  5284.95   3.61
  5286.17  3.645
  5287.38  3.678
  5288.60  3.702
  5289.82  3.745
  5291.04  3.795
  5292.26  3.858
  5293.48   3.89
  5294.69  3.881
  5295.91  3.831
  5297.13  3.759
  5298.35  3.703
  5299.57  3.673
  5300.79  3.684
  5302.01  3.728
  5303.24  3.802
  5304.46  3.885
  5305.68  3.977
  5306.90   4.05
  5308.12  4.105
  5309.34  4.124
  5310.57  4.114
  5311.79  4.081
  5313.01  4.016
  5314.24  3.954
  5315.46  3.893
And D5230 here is 4.4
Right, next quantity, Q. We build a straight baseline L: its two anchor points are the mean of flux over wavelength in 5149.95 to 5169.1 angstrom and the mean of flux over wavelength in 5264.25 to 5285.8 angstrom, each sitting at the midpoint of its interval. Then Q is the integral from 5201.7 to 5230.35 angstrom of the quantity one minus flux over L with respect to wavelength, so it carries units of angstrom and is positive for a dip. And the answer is 3.2 angstrom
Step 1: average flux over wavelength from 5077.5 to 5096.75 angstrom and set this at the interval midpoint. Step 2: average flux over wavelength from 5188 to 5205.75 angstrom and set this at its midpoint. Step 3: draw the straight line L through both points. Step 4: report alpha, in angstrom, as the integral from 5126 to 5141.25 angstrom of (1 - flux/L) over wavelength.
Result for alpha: -0.8 angstrom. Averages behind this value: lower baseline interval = 2.83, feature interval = 3.16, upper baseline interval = 3.25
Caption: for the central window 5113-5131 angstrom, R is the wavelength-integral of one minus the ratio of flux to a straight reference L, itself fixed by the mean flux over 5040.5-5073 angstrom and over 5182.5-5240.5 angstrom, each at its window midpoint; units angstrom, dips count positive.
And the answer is -0.9 angstrom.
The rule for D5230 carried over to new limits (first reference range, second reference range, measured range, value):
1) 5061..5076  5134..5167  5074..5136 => 2.2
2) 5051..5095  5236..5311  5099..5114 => 0.0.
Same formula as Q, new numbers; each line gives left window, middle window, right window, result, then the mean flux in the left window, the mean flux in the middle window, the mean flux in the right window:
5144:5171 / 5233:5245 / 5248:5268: 3.6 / 3.27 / 2.39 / 3.47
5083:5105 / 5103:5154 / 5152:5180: 0.8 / 2.87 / 3.08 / 3.4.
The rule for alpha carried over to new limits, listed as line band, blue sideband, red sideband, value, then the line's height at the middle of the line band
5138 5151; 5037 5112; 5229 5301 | 0.4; 3.06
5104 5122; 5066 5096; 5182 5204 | -0.3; 3.02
